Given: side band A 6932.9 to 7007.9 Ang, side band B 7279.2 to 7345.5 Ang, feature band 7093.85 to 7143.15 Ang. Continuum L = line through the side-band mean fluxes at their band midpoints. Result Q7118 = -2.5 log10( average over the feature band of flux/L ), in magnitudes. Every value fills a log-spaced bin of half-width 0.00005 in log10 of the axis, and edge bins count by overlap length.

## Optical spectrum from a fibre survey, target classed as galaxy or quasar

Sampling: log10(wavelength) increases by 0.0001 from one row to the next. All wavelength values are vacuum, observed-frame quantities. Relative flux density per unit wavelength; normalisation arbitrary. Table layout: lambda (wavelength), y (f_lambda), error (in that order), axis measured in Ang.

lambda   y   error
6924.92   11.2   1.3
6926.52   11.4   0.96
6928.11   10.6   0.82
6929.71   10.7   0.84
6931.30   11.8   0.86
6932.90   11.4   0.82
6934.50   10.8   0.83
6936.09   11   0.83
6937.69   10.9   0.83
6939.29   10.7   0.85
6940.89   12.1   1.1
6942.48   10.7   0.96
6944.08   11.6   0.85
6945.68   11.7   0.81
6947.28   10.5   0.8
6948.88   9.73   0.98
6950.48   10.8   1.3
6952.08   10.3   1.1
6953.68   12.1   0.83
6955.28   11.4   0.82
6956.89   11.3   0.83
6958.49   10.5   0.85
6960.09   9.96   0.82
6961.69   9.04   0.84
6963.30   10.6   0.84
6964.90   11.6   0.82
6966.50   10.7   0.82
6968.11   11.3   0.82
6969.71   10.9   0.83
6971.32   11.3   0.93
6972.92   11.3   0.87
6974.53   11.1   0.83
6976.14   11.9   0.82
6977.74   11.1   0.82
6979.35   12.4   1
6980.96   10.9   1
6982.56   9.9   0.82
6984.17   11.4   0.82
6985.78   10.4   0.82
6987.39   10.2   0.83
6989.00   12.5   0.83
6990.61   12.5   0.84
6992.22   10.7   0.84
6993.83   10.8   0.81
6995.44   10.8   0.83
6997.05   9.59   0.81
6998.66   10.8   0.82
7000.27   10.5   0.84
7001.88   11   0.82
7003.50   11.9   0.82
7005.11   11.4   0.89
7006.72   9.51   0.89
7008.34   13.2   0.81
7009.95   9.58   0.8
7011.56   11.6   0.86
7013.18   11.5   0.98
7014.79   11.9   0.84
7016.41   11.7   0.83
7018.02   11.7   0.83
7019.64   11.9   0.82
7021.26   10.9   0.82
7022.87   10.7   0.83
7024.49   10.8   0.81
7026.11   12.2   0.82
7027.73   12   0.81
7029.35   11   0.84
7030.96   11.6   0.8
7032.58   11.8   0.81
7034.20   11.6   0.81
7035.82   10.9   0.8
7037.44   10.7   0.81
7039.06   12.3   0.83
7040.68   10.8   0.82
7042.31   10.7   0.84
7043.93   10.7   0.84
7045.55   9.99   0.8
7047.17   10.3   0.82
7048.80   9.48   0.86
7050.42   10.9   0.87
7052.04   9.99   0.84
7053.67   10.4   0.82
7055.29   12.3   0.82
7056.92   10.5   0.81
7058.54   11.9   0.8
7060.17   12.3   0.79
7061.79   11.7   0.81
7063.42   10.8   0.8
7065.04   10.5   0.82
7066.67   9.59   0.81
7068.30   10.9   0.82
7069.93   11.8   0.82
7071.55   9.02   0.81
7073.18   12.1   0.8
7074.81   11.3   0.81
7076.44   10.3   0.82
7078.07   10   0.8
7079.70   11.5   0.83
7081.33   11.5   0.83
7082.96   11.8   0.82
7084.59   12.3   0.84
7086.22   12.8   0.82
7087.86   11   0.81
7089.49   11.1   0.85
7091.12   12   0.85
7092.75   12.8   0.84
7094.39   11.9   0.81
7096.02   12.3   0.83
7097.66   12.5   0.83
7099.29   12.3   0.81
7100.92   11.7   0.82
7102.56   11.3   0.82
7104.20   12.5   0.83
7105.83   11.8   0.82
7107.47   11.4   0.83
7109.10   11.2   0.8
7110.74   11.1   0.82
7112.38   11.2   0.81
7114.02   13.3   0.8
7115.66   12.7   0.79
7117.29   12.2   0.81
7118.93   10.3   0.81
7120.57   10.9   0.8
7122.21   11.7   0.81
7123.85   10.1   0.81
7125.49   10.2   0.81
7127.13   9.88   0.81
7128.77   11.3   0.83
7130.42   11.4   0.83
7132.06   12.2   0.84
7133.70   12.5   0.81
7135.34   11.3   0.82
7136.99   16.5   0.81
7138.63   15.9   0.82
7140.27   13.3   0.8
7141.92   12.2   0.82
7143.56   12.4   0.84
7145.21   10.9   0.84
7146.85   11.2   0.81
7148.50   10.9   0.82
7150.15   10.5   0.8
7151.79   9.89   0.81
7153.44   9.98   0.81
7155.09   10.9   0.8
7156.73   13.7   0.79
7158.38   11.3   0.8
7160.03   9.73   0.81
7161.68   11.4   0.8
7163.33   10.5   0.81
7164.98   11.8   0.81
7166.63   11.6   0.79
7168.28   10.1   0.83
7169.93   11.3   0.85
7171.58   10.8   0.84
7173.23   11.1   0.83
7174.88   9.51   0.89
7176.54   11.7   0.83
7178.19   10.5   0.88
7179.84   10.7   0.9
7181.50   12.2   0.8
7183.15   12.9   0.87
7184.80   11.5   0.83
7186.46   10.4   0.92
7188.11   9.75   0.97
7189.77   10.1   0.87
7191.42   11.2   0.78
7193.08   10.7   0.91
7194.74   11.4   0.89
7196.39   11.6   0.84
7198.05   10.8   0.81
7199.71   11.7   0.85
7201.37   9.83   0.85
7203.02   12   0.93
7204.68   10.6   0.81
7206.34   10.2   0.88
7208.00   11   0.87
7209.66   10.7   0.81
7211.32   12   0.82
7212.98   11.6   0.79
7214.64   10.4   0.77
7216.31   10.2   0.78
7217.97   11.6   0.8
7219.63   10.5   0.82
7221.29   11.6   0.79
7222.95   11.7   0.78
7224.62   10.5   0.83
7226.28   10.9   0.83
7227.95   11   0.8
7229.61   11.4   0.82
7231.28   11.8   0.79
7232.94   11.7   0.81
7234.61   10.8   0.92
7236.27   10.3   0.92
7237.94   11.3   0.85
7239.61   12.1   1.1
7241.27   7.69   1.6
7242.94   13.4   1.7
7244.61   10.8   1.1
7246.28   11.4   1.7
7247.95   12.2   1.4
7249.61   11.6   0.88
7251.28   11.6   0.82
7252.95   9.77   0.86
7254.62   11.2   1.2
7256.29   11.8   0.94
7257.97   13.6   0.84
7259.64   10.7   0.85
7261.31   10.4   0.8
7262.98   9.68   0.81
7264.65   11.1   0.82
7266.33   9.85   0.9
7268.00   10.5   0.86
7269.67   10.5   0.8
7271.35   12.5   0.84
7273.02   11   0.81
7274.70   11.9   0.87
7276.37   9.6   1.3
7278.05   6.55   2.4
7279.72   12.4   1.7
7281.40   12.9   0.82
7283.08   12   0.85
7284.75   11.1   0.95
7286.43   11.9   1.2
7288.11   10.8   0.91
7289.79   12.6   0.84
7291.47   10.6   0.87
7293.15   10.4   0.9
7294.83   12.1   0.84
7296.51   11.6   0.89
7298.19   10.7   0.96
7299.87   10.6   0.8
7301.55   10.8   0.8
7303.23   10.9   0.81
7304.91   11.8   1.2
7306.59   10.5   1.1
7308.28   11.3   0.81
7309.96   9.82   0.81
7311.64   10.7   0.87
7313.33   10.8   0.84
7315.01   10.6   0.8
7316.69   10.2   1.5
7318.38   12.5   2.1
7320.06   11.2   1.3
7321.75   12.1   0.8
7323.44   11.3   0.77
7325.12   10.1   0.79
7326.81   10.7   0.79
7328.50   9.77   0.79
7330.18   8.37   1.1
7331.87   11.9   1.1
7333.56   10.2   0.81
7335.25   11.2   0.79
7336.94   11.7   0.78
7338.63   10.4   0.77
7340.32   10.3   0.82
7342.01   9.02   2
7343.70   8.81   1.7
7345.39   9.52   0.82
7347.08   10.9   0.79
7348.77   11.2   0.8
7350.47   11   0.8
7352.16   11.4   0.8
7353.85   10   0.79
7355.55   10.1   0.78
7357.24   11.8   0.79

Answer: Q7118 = -0.10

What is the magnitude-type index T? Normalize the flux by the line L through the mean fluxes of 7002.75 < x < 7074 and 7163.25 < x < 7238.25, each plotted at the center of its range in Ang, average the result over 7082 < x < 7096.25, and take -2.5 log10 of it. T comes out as -0.084 mag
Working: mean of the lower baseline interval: 11.1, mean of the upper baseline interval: 11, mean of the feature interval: 12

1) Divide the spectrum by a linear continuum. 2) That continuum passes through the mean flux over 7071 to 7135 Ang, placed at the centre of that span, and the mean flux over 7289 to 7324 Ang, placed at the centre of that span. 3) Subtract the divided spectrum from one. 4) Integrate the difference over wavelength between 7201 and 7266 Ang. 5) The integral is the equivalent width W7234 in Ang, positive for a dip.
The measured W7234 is 0.9 Ang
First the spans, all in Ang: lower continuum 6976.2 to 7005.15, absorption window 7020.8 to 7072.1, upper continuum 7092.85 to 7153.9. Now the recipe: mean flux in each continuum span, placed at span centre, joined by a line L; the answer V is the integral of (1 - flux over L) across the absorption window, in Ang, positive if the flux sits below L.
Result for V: 1.7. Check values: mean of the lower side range 11.1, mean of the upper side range 11.8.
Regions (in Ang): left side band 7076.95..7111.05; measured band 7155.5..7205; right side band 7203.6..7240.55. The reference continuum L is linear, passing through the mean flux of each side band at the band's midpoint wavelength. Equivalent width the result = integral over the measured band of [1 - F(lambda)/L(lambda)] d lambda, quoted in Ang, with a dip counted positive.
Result 0.9 Ang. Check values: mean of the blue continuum 11.7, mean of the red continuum 11.1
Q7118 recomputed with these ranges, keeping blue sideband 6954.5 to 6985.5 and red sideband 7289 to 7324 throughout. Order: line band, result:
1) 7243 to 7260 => -0.05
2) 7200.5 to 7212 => 0.02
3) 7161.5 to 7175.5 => 0.01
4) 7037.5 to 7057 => 0.03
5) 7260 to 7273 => 0.04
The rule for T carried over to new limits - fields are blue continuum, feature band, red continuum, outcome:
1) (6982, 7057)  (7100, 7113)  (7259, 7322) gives -0.05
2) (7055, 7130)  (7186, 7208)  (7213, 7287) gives 0.04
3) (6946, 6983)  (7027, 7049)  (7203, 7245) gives -0.01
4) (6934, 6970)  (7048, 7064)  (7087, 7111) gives 0.05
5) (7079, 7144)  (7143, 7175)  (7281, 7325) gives 0.07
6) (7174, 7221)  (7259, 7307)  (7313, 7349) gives -0.03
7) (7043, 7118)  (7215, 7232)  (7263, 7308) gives 0.00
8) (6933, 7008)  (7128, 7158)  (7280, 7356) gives -0.11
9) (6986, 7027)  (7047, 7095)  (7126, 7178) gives 0.02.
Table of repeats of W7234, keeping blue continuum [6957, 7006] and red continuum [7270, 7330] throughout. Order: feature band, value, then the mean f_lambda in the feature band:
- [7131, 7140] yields -2.1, 13.6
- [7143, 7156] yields 0.2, 10.8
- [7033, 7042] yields -0.2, 11.2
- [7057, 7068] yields -0.1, 11.1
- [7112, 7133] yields -0.7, 11.3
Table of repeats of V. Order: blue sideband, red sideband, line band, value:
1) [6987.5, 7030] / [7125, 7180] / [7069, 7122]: -1.2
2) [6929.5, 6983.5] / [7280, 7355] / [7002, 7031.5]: -1.1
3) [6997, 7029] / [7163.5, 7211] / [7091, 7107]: -1.4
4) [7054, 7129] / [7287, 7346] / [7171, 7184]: 0.0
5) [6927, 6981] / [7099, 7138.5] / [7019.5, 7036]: -0.1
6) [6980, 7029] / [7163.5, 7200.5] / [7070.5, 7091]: -0.3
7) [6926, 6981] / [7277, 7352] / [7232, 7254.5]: -0.6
